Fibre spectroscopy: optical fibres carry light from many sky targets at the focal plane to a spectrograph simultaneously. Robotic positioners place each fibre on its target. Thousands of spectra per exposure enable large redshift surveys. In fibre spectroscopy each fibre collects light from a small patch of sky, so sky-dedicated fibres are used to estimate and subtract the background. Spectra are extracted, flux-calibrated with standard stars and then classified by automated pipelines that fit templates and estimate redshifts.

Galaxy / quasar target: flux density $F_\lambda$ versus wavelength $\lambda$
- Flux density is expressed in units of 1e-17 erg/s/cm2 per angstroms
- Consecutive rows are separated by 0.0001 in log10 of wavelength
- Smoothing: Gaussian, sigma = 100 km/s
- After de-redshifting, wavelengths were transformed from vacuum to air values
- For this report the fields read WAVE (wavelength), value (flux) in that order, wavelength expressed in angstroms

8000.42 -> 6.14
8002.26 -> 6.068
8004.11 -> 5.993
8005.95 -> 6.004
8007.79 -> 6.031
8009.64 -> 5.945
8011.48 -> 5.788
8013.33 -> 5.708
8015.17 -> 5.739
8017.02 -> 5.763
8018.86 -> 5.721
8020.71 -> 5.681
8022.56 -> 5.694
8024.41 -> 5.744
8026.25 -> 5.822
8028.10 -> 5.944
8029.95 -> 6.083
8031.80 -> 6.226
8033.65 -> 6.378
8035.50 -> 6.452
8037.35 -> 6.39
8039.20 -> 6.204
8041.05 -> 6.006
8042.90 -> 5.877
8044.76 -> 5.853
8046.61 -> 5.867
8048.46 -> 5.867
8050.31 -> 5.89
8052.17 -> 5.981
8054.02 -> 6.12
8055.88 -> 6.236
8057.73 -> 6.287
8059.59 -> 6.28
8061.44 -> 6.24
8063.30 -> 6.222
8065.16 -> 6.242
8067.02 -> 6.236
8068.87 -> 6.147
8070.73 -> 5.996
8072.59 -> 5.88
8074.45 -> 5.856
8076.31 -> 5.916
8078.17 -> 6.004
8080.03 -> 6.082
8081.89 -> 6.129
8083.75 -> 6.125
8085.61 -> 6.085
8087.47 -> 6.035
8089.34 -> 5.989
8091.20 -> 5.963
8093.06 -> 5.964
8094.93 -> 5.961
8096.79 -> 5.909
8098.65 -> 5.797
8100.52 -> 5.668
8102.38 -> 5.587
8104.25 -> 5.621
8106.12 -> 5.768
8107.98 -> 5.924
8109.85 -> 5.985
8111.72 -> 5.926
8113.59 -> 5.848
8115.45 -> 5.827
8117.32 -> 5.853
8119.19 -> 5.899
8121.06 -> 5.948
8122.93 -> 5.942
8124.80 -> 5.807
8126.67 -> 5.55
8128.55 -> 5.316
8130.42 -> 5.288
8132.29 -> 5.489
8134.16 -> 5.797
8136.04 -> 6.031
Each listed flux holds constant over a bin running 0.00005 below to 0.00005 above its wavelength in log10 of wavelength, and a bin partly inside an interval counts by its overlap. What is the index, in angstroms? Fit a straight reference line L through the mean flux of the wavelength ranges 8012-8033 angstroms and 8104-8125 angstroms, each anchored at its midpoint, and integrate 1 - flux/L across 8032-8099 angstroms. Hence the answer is -2.5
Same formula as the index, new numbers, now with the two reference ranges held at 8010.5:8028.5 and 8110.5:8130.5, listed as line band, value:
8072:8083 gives -0.4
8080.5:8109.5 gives -0.7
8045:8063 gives -1.0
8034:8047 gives -0.8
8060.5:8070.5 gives -0.8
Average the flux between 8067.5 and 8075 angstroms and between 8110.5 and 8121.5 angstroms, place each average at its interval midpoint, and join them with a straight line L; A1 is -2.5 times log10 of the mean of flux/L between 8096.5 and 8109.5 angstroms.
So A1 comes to 0.03 mag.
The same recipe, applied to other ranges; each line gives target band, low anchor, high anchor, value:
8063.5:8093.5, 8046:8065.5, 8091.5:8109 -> -0.02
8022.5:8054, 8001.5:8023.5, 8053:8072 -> 0.00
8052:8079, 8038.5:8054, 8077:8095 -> -0.02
